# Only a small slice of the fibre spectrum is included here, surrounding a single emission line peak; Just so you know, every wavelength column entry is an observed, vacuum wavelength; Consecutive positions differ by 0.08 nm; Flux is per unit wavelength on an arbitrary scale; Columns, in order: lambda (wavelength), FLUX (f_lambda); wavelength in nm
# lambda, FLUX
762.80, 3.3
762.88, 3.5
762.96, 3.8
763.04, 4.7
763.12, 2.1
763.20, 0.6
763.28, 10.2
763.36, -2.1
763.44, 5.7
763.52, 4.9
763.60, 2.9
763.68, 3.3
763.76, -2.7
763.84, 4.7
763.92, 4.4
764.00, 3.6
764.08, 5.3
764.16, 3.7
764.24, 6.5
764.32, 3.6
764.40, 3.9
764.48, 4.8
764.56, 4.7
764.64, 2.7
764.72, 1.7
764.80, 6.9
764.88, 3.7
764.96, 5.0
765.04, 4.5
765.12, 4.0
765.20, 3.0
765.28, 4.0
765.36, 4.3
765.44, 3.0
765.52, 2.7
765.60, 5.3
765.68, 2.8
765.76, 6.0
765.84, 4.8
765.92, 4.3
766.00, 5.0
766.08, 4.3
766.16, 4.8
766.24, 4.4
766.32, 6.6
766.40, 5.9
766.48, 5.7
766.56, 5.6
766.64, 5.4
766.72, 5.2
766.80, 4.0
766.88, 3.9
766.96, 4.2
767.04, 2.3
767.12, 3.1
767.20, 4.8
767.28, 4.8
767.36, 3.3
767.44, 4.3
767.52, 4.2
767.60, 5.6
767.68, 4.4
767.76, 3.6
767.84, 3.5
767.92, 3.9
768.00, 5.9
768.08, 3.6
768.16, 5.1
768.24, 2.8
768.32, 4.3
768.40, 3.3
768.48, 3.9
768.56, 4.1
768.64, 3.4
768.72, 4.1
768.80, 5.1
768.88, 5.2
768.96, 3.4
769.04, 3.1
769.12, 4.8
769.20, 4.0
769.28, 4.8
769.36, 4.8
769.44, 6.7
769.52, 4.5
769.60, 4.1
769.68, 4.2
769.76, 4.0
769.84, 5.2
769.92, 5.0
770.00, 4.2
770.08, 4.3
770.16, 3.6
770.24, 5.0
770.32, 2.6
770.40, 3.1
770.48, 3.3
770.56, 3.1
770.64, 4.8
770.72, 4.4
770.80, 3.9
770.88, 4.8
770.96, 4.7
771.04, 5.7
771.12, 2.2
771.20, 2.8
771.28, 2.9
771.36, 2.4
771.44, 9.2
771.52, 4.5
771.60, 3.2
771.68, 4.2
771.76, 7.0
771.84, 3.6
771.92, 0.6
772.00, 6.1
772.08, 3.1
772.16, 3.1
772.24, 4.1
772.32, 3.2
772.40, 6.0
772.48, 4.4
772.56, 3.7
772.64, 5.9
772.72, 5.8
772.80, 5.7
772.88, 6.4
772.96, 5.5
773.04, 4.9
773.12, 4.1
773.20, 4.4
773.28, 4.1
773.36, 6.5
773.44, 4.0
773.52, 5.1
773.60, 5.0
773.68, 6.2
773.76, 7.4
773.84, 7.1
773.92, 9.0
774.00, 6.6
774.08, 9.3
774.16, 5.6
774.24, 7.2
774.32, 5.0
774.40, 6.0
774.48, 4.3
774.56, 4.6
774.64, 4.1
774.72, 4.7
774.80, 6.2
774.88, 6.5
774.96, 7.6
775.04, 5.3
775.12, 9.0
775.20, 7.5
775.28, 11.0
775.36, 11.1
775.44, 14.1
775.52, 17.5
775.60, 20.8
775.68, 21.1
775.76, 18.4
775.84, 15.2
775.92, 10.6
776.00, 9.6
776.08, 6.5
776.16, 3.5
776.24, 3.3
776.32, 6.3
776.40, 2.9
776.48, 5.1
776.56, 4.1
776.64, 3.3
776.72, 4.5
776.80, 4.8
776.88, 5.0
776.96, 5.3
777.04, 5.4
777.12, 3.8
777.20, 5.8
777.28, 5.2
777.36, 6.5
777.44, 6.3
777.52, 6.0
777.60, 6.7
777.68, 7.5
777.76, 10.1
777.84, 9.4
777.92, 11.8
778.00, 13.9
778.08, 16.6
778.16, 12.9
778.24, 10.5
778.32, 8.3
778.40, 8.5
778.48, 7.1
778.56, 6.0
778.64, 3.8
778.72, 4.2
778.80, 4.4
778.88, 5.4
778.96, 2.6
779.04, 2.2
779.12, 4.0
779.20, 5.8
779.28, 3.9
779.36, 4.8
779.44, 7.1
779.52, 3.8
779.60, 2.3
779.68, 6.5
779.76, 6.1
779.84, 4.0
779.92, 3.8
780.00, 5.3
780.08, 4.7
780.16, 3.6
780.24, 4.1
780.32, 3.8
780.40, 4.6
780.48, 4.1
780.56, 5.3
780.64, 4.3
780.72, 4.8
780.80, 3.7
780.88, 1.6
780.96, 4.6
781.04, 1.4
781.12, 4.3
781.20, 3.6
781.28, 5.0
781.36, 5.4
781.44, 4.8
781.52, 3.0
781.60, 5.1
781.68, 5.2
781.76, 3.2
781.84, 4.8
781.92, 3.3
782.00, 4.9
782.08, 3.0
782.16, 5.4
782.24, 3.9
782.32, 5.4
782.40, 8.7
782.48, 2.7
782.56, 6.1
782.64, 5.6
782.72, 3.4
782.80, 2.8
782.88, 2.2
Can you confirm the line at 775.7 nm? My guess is H-alpha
